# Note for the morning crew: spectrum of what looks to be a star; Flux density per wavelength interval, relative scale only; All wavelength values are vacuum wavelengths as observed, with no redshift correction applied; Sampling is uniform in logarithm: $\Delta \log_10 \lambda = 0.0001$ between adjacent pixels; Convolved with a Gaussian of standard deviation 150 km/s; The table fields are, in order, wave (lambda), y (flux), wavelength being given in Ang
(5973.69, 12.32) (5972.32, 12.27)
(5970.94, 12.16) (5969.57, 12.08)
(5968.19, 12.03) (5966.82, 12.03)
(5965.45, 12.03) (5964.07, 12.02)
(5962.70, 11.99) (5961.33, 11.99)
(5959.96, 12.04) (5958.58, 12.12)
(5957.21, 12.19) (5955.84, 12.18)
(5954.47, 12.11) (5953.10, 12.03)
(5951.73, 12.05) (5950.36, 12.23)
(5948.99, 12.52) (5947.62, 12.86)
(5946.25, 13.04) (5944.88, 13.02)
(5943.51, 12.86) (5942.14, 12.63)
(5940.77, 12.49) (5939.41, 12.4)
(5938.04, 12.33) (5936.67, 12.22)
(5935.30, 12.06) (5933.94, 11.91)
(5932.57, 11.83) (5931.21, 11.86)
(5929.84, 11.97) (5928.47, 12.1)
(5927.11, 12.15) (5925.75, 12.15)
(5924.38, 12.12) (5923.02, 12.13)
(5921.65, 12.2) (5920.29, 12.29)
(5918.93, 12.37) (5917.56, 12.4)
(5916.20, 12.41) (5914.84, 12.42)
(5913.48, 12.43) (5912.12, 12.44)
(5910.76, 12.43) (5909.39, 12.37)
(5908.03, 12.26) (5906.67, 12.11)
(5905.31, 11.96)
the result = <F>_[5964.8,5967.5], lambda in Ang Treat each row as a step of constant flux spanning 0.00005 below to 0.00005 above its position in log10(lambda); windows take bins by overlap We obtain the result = 12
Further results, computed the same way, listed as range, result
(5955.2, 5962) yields 12.1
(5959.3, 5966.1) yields 12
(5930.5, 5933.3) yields 11.8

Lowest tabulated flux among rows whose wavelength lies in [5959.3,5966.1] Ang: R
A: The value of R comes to 11.99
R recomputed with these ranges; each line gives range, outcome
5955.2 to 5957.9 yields 12.18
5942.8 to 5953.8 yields 12.03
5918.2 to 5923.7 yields 12.13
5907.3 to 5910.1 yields 12.26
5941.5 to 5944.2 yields 12.63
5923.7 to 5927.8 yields 12.12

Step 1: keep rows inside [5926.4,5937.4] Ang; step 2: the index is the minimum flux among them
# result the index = 11.83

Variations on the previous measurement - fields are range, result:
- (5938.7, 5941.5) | 12.4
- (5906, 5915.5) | 12.11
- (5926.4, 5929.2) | 12.1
